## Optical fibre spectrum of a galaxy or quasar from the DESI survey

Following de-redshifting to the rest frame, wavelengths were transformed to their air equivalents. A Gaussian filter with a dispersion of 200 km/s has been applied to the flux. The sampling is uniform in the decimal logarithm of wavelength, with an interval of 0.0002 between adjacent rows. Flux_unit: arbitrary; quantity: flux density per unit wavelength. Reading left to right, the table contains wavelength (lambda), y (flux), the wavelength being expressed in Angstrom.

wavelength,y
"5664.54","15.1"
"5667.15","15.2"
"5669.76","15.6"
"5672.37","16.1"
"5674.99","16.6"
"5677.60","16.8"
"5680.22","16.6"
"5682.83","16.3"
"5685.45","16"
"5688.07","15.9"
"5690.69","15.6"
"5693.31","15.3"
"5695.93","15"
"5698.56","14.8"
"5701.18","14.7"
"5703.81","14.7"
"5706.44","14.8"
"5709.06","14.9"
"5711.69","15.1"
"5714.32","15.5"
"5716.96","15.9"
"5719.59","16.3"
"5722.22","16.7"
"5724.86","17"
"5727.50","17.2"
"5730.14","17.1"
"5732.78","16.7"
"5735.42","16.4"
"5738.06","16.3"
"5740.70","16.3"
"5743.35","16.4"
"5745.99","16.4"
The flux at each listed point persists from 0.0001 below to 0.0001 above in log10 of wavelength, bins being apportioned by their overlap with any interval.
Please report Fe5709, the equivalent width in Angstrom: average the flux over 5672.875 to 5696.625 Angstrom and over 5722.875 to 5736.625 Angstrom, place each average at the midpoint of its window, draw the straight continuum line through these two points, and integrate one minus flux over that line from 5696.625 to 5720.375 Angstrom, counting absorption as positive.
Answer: 1.9 Angstrom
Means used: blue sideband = 16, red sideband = 16.9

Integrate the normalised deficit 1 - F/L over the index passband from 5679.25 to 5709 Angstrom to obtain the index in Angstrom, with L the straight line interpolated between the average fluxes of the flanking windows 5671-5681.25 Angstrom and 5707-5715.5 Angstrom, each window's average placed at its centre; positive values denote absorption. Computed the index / 0.80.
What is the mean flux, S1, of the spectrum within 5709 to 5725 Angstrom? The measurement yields 15.9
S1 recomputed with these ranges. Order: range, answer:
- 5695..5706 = 14.8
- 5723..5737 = 16.9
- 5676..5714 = 15.5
